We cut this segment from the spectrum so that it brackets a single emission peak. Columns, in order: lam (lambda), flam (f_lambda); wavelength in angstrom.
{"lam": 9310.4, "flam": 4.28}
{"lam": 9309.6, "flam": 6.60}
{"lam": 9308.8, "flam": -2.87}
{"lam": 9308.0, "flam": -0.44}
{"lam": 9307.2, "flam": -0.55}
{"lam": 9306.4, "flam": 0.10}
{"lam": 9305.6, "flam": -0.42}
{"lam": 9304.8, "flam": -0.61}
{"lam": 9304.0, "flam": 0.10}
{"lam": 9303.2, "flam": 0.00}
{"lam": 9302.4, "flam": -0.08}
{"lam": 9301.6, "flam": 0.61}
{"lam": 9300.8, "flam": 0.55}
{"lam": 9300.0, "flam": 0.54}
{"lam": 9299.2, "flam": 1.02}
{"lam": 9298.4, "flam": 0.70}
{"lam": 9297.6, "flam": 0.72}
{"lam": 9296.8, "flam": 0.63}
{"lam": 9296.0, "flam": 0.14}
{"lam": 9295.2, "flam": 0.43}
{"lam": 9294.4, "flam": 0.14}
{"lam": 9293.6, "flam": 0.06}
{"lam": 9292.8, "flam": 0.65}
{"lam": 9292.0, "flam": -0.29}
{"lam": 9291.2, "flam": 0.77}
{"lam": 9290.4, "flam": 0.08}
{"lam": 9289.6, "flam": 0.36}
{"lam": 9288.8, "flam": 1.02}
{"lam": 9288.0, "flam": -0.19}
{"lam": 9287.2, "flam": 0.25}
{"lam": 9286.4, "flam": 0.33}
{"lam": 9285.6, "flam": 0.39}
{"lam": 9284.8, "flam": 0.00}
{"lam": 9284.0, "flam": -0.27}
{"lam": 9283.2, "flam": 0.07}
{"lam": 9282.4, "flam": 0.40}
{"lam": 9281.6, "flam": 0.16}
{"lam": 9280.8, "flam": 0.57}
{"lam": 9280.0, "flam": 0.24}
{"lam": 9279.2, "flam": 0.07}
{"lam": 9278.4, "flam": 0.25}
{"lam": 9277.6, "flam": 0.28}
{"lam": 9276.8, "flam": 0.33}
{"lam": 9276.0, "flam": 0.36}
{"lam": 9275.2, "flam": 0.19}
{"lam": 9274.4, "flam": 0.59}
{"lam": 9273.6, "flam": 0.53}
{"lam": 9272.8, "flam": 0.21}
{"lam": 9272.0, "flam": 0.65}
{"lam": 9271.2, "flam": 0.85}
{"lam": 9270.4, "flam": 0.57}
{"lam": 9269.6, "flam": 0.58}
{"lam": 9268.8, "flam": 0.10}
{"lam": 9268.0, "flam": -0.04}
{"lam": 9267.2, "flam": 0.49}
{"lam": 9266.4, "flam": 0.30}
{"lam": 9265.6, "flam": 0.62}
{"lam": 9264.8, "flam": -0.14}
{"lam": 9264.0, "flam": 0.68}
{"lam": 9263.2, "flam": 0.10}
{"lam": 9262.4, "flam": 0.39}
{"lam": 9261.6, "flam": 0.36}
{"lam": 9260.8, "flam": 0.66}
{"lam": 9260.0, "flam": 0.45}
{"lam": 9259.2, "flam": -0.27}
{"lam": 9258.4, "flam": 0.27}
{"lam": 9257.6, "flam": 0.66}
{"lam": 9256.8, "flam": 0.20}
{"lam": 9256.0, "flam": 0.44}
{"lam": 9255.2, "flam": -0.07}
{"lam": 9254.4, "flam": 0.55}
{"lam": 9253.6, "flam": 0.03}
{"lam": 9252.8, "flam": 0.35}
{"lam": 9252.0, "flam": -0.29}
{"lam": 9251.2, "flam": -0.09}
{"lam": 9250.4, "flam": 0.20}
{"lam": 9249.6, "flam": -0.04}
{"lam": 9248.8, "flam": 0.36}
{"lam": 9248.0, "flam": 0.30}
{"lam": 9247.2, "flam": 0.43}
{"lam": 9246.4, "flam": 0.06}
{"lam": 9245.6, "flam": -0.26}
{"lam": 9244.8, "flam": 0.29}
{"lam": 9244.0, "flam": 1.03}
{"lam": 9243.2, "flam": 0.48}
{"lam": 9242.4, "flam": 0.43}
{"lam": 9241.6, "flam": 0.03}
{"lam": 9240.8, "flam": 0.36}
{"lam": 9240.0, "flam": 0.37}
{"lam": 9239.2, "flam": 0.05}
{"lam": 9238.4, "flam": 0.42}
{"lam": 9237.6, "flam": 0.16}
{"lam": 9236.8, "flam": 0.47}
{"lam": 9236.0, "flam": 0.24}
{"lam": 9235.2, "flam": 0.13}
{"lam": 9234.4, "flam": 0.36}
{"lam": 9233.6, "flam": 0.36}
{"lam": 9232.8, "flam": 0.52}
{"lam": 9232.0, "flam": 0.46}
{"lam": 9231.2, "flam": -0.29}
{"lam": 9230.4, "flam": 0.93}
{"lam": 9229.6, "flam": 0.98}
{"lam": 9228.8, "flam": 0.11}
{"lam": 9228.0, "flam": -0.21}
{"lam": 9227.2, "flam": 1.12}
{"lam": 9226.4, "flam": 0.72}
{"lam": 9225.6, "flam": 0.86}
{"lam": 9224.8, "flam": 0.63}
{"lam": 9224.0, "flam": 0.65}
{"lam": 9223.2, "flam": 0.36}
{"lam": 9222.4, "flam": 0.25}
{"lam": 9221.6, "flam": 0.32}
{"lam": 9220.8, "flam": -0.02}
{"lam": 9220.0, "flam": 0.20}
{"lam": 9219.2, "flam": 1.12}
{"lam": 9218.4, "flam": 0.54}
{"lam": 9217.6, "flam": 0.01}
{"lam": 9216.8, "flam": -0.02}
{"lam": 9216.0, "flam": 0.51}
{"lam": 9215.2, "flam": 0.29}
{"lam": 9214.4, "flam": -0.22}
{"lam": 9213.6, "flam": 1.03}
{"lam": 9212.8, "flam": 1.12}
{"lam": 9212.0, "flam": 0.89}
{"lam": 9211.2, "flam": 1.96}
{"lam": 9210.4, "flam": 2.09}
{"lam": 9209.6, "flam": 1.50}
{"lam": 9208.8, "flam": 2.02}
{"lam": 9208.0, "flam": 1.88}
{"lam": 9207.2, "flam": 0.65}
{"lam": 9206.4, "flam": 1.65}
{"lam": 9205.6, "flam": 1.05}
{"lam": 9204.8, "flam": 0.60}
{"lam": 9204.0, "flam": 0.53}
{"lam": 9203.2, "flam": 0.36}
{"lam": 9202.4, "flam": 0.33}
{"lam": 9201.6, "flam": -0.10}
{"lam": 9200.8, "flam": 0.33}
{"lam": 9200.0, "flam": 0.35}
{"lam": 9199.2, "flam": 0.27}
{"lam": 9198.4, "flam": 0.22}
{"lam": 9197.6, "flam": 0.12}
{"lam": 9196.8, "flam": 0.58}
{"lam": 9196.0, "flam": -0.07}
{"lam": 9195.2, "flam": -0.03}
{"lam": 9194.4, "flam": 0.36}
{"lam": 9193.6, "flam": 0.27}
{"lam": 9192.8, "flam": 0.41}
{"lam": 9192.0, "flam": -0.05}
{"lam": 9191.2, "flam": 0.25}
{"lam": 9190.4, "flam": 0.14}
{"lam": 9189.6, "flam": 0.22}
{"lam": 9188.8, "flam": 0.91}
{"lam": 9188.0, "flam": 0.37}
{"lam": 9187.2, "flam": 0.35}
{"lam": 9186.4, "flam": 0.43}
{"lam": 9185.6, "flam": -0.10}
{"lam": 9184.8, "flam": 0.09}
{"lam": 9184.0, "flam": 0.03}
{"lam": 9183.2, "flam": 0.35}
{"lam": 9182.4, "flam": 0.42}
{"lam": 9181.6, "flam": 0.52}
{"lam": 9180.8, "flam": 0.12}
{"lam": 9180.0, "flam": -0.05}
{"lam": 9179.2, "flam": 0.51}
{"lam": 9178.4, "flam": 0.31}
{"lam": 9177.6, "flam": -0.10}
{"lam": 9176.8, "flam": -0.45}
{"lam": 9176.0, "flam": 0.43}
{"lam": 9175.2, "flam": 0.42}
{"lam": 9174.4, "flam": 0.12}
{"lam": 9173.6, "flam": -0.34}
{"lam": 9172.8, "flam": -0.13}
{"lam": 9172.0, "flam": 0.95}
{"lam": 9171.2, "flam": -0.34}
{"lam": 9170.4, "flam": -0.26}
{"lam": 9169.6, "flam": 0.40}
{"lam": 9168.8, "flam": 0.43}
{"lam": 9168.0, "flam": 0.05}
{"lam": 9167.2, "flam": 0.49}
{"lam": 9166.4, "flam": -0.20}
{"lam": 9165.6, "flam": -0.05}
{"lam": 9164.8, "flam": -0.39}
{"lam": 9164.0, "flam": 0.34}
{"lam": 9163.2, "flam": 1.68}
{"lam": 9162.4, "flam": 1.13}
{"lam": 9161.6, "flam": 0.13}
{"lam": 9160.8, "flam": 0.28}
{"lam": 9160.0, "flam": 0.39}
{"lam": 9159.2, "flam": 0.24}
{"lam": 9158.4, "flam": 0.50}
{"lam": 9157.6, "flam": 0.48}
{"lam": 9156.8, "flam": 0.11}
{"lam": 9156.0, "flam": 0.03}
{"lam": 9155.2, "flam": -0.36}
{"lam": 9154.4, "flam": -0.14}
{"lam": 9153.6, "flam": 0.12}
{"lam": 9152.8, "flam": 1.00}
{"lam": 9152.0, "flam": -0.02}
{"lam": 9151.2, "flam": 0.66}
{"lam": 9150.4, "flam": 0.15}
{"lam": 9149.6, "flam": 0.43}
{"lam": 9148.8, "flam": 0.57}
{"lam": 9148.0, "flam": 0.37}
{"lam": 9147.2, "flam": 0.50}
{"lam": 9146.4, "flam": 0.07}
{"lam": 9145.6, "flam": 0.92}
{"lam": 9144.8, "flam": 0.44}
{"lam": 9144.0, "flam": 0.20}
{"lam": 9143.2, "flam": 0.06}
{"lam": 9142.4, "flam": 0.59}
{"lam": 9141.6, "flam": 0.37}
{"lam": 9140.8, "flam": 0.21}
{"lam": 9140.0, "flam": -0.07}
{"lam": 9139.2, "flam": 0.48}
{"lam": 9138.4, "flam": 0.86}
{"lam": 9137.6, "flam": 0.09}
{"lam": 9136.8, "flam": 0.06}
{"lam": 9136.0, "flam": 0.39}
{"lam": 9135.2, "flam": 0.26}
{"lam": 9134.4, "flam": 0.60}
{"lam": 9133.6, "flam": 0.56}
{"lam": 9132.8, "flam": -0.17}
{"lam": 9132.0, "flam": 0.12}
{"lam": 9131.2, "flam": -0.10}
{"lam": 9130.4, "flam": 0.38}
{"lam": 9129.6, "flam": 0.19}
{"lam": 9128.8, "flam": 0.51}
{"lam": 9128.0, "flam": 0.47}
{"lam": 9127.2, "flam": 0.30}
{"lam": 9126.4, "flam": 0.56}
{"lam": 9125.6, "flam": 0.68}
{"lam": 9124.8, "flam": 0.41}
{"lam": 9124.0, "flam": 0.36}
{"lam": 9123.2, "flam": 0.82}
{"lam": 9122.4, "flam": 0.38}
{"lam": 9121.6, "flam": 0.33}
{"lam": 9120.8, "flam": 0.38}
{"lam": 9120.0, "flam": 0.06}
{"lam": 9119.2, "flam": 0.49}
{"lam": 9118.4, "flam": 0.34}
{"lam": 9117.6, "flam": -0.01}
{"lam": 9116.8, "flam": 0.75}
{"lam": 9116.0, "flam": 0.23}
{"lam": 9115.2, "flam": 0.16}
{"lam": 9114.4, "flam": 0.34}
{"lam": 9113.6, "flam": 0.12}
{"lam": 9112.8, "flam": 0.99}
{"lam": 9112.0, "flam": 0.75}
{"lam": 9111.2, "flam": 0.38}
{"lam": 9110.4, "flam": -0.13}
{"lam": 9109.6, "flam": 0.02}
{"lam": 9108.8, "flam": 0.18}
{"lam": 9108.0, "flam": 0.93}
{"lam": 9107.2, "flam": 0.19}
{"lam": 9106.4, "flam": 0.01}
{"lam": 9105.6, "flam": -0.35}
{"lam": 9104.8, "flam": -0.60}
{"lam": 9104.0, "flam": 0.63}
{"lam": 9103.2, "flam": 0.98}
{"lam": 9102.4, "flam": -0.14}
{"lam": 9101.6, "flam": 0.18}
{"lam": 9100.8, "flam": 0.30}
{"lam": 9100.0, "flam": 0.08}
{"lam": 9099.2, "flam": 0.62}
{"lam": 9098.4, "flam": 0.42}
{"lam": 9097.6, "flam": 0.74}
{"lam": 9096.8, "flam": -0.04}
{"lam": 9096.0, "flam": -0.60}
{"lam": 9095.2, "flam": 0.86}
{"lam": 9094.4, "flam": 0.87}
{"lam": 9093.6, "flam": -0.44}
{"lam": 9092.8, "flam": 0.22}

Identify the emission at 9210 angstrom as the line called H-beta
